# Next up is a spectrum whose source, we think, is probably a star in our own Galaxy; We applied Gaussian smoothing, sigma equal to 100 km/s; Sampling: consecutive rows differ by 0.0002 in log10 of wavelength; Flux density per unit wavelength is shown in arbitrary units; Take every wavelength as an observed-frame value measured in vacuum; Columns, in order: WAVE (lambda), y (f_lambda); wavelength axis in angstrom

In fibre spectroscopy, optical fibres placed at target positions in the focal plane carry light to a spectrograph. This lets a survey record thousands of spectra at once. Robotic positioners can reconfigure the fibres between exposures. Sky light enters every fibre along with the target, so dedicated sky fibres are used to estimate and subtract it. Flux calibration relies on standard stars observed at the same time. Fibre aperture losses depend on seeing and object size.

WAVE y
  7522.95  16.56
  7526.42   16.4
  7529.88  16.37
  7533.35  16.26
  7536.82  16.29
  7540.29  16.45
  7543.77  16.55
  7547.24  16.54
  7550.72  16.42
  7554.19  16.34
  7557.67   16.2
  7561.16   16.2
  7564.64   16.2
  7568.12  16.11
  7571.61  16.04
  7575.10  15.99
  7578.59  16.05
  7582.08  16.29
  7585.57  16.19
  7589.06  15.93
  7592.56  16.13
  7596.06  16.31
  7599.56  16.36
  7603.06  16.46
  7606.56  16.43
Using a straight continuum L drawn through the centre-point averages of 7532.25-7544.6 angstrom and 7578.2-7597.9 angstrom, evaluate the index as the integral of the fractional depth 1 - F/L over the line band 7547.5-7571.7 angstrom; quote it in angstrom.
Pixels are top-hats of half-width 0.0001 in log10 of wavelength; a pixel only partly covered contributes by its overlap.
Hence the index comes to 0.1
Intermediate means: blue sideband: 16.4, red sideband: 16.2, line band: 16.2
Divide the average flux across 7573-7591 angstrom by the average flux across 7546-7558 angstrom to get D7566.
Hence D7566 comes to 1.0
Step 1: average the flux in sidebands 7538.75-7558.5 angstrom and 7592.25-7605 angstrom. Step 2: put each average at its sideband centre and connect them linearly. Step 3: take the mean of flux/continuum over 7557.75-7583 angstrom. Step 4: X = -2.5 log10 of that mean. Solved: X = 0.02 mag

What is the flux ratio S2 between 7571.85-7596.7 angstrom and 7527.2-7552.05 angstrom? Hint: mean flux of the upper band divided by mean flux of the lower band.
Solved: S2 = 0.98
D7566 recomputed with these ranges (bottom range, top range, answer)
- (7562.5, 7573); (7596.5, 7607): 1.02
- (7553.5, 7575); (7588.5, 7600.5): 1.00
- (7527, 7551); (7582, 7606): 0.99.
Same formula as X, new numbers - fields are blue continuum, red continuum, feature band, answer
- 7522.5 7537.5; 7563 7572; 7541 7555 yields -0.01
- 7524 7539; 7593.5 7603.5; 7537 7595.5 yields 0.01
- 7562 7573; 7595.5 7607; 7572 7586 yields 0.01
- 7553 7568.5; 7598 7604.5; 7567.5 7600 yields 0.01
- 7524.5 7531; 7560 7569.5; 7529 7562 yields 0.00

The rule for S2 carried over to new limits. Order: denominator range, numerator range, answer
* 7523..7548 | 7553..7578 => 0.98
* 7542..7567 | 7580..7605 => 0.99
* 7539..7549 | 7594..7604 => 0.99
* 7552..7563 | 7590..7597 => 0.99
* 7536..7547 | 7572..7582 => 0.98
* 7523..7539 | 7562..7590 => 0.98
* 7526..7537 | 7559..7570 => 0.99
